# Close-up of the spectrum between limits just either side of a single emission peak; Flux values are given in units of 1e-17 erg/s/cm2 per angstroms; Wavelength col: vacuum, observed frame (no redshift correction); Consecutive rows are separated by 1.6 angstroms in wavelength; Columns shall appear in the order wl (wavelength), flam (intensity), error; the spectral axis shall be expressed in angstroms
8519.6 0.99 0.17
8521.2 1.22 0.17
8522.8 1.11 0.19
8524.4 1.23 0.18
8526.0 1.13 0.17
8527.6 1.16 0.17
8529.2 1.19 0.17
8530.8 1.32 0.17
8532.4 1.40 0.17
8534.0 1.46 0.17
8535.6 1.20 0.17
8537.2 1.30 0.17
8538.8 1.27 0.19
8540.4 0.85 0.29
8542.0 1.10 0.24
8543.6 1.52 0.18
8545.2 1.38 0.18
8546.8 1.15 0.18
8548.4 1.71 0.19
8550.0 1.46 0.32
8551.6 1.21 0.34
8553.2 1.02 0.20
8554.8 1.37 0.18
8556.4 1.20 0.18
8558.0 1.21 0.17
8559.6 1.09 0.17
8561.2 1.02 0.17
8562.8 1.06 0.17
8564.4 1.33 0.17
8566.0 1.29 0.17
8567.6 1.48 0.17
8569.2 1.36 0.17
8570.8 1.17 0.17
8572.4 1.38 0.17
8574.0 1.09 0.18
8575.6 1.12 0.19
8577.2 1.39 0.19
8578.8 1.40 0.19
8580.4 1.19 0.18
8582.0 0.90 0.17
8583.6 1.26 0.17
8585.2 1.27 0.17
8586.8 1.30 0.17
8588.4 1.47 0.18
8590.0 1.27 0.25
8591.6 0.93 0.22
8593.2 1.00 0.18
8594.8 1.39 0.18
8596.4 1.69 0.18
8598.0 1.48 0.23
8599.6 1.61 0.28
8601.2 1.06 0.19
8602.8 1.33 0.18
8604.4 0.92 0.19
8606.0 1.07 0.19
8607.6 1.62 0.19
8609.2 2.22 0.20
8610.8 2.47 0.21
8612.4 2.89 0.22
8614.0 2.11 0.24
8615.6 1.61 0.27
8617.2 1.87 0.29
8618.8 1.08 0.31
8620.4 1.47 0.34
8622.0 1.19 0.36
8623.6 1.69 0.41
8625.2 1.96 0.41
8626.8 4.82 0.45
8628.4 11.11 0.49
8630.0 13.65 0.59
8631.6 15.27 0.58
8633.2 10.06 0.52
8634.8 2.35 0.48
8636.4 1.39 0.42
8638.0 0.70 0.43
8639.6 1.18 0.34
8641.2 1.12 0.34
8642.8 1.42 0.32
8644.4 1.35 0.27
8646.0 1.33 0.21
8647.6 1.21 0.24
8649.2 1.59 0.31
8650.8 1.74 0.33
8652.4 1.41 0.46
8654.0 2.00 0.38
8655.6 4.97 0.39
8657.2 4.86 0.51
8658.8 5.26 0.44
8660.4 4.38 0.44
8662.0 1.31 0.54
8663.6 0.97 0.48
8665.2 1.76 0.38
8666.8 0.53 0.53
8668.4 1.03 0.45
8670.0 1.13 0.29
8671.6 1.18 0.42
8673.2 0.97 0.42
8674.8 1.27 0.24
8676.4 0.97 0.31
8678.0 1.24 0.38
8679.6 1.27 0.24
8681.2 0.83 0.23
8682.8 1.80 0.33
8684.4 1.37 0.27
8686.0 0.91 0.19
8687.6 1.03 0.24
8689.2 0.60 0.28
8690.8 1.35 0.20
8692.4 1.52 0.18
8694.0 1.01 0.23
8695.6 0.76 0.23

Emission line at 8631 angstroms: Halpha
